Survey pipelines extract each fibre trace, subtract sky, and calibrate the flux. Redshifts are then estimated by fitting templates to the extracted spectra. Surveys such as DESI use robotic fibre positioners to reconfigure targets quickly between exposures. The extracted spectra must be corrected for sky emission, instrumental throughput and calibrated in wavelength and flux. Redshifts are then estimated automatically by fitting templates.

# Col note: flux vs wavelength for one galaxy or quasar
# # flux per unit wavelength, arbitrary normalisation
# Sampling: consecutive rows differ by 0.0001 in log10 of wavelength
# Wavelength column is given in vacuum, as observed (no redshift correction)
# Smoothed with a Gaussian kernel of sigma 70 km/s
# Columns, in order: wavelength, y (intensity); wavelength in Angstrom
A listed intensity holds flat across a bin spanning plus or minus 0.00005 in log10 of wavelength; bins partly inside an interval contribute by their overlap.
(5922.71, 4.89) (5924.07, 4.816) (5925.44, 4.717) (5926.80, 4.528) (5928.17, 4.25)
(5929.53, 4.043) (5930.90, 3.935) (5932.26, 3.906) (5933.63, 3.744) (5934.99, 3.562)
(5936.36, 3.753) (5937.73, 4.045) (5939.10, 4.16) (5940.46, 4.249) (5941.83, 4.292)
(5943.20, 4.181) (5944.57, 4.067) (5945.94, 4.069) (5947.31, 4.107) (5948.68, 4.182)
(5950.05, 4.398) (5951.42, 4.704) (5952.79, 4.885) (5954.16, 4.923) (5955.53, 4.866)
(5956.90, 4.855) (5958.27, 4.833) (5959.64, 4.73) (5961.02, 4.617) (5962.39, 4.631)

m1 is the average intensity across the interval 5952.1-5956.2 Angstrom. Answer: 4.89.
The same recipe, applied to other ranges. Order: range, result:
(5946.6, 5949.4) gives 4.15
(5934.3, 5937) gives 3.66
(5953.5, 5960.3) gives 4.85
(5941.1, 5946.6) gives 4.15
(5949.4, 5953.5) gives 4.67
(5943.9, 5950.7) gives 4.16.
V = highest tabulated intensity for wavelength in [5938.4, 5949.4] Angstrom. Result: 4.292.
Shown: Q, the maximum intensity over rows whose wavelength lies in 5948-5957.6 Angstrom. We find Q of 4.923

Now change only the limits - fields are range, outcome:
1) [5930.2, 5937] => 3.935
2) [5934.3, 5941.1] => 4.249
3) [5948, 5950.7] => 4.398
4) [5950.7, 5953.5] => 4.885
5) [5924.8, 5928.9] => 4.717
